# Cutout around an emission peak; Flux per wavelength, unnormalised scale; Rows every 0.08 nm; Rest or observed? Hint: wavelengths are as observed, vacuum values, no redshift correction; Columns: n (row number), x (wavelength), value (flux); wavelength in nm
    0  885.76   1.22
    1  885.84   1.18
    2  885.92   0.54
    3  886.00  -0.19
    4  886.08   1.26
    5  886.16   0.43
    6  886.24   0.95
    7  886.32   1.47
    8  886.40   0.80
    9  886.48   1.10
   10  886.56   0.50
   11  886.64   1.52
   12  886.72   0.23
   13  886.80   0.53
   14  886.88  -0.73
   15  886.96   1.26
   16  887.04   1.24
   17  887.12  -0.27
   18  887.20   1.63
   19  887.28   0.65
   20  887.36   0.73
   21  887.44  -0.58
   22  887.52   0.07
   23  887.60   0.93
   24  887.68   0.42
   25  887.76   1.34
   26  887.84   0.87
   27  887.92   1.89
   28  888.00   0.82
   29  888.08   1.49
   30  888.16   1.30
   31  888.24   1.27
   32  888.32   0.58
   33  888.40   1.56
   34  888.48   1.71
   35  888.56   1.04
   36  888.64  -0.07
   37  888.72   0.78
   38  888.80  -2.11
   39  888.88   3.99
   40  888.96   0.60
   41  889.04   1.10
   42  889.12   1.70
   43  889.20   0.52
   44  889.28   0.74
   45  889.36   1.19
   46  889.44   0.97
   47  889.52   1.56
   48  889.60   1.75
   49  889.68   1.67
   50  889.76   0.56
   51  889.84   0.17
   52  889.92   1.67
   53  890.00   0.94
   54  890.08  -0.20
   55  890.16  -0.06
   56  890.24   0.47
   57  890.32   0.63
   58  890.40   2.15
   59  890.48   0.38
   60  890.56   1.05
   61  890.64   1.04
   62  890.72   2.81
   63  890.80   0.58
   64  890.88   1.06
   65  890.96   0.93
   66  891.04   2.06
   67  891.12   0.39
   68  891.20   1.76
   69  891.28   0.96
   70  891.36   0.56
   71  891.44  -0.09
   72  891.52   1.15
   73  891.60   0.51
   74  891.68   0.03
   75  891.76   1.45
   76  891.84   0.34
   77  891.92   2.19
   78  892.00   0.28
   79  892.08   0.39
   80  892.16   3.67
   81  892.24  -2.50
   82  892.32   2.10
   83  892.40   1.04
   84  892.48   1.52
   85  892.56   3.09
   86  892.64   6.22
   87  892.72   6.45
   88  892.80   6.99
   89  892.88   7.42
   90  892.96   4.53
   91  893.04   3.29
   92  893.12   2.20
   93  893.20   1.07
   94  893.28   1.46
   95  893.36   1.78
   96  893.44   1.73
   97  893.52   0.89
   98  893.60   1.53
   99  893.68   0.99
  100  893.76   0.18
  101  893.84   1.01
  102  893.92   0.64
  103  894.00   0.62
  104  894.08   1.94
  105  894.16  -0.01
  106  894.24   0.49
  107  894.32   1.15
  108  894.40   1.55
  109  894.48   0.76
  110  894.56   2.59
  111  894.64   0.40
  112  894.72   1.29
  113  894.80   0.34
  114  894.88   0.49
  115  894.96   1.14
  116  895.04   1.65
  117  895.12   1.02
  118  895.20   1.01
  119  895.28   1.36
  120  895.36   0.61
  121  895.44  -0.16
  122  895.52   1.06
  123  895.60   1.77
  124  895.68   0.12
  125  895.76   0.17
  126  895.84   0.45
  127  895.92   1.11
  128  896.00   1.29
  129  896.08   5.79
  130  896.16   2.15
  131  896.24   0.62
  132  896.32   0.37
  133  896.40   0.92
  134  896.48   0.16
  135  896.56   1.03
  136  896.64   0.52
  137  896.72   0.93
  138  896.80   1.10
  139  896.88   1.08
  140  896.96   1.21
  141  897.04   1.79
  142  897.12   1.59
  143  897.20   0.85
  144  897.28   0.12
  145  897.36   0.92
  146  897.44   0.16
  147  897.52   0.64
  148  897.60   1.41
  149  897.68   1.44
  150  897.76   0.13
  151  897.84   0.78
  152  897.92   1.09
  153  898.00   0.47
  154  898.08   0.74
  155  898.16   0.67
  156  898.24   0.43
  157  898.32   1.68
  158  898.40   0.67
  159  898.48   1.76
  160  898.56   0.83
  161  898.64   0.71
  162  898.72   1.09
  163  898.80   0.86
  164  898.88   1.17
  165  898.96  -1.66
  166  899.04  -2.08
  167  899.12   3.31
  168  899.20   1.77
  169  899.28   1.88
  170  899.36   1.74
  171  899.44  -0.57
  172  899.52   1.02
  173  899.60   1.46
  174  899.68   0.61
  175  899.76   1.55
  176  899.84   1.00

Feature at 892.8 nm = H-beta 4861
